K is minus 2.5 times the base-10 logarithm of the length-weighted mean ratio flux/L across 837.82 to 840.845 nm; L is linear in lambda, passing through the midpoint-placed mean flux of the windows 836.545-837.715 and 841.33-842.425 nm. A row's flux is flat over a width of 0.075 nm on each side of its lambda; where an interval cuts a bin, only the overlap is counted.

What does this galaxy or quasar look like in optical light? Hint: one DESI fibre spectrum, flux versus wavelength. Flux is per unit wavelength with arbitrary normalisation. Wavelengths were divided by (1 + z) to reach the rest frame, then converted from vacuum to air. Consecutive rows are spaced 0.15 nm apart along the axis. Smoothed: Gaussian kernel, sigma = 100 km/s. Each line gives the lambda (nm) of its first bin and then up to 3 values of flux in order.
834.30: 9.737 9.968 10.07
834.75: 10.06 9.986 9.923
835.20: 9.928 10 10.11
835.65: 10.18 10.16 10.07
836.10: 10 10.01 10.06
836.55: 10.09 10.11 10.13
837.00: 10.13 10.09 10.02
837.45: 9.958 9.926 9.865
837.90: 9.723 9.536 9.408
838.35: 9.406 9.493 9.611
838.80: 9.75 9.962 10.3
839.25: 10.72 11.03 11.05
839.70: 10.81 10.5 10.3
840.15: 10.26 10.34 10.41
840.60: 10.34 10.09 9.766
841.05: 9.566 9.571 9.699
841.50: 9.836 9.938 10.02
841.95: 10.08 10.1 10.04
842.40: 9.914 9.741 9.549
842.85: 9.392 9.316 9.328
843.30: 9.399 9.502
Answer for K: -0.01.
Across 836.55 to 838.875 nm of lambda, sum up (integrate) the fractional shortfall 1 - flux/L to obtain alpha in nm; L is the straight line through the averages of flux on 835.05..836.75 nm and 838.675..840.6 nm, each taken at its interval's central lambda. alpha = 0.094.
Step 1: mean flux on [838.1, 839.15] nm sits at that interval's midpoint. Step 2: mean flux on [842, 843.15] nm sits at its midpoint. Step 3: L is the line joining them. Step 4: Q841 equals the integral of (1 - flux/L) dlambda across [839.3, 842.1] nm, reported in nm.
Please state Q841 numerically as -0.15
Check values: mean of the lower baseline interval 9.69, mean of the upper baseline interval 9.7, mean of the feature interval 10.2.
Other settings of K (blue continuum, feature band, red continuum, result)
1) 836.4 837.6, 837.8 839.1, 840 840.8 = 0.056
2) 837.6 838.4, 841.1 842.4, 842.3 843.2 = -0.037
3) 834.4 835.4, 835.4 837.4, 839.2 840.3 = 0.011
